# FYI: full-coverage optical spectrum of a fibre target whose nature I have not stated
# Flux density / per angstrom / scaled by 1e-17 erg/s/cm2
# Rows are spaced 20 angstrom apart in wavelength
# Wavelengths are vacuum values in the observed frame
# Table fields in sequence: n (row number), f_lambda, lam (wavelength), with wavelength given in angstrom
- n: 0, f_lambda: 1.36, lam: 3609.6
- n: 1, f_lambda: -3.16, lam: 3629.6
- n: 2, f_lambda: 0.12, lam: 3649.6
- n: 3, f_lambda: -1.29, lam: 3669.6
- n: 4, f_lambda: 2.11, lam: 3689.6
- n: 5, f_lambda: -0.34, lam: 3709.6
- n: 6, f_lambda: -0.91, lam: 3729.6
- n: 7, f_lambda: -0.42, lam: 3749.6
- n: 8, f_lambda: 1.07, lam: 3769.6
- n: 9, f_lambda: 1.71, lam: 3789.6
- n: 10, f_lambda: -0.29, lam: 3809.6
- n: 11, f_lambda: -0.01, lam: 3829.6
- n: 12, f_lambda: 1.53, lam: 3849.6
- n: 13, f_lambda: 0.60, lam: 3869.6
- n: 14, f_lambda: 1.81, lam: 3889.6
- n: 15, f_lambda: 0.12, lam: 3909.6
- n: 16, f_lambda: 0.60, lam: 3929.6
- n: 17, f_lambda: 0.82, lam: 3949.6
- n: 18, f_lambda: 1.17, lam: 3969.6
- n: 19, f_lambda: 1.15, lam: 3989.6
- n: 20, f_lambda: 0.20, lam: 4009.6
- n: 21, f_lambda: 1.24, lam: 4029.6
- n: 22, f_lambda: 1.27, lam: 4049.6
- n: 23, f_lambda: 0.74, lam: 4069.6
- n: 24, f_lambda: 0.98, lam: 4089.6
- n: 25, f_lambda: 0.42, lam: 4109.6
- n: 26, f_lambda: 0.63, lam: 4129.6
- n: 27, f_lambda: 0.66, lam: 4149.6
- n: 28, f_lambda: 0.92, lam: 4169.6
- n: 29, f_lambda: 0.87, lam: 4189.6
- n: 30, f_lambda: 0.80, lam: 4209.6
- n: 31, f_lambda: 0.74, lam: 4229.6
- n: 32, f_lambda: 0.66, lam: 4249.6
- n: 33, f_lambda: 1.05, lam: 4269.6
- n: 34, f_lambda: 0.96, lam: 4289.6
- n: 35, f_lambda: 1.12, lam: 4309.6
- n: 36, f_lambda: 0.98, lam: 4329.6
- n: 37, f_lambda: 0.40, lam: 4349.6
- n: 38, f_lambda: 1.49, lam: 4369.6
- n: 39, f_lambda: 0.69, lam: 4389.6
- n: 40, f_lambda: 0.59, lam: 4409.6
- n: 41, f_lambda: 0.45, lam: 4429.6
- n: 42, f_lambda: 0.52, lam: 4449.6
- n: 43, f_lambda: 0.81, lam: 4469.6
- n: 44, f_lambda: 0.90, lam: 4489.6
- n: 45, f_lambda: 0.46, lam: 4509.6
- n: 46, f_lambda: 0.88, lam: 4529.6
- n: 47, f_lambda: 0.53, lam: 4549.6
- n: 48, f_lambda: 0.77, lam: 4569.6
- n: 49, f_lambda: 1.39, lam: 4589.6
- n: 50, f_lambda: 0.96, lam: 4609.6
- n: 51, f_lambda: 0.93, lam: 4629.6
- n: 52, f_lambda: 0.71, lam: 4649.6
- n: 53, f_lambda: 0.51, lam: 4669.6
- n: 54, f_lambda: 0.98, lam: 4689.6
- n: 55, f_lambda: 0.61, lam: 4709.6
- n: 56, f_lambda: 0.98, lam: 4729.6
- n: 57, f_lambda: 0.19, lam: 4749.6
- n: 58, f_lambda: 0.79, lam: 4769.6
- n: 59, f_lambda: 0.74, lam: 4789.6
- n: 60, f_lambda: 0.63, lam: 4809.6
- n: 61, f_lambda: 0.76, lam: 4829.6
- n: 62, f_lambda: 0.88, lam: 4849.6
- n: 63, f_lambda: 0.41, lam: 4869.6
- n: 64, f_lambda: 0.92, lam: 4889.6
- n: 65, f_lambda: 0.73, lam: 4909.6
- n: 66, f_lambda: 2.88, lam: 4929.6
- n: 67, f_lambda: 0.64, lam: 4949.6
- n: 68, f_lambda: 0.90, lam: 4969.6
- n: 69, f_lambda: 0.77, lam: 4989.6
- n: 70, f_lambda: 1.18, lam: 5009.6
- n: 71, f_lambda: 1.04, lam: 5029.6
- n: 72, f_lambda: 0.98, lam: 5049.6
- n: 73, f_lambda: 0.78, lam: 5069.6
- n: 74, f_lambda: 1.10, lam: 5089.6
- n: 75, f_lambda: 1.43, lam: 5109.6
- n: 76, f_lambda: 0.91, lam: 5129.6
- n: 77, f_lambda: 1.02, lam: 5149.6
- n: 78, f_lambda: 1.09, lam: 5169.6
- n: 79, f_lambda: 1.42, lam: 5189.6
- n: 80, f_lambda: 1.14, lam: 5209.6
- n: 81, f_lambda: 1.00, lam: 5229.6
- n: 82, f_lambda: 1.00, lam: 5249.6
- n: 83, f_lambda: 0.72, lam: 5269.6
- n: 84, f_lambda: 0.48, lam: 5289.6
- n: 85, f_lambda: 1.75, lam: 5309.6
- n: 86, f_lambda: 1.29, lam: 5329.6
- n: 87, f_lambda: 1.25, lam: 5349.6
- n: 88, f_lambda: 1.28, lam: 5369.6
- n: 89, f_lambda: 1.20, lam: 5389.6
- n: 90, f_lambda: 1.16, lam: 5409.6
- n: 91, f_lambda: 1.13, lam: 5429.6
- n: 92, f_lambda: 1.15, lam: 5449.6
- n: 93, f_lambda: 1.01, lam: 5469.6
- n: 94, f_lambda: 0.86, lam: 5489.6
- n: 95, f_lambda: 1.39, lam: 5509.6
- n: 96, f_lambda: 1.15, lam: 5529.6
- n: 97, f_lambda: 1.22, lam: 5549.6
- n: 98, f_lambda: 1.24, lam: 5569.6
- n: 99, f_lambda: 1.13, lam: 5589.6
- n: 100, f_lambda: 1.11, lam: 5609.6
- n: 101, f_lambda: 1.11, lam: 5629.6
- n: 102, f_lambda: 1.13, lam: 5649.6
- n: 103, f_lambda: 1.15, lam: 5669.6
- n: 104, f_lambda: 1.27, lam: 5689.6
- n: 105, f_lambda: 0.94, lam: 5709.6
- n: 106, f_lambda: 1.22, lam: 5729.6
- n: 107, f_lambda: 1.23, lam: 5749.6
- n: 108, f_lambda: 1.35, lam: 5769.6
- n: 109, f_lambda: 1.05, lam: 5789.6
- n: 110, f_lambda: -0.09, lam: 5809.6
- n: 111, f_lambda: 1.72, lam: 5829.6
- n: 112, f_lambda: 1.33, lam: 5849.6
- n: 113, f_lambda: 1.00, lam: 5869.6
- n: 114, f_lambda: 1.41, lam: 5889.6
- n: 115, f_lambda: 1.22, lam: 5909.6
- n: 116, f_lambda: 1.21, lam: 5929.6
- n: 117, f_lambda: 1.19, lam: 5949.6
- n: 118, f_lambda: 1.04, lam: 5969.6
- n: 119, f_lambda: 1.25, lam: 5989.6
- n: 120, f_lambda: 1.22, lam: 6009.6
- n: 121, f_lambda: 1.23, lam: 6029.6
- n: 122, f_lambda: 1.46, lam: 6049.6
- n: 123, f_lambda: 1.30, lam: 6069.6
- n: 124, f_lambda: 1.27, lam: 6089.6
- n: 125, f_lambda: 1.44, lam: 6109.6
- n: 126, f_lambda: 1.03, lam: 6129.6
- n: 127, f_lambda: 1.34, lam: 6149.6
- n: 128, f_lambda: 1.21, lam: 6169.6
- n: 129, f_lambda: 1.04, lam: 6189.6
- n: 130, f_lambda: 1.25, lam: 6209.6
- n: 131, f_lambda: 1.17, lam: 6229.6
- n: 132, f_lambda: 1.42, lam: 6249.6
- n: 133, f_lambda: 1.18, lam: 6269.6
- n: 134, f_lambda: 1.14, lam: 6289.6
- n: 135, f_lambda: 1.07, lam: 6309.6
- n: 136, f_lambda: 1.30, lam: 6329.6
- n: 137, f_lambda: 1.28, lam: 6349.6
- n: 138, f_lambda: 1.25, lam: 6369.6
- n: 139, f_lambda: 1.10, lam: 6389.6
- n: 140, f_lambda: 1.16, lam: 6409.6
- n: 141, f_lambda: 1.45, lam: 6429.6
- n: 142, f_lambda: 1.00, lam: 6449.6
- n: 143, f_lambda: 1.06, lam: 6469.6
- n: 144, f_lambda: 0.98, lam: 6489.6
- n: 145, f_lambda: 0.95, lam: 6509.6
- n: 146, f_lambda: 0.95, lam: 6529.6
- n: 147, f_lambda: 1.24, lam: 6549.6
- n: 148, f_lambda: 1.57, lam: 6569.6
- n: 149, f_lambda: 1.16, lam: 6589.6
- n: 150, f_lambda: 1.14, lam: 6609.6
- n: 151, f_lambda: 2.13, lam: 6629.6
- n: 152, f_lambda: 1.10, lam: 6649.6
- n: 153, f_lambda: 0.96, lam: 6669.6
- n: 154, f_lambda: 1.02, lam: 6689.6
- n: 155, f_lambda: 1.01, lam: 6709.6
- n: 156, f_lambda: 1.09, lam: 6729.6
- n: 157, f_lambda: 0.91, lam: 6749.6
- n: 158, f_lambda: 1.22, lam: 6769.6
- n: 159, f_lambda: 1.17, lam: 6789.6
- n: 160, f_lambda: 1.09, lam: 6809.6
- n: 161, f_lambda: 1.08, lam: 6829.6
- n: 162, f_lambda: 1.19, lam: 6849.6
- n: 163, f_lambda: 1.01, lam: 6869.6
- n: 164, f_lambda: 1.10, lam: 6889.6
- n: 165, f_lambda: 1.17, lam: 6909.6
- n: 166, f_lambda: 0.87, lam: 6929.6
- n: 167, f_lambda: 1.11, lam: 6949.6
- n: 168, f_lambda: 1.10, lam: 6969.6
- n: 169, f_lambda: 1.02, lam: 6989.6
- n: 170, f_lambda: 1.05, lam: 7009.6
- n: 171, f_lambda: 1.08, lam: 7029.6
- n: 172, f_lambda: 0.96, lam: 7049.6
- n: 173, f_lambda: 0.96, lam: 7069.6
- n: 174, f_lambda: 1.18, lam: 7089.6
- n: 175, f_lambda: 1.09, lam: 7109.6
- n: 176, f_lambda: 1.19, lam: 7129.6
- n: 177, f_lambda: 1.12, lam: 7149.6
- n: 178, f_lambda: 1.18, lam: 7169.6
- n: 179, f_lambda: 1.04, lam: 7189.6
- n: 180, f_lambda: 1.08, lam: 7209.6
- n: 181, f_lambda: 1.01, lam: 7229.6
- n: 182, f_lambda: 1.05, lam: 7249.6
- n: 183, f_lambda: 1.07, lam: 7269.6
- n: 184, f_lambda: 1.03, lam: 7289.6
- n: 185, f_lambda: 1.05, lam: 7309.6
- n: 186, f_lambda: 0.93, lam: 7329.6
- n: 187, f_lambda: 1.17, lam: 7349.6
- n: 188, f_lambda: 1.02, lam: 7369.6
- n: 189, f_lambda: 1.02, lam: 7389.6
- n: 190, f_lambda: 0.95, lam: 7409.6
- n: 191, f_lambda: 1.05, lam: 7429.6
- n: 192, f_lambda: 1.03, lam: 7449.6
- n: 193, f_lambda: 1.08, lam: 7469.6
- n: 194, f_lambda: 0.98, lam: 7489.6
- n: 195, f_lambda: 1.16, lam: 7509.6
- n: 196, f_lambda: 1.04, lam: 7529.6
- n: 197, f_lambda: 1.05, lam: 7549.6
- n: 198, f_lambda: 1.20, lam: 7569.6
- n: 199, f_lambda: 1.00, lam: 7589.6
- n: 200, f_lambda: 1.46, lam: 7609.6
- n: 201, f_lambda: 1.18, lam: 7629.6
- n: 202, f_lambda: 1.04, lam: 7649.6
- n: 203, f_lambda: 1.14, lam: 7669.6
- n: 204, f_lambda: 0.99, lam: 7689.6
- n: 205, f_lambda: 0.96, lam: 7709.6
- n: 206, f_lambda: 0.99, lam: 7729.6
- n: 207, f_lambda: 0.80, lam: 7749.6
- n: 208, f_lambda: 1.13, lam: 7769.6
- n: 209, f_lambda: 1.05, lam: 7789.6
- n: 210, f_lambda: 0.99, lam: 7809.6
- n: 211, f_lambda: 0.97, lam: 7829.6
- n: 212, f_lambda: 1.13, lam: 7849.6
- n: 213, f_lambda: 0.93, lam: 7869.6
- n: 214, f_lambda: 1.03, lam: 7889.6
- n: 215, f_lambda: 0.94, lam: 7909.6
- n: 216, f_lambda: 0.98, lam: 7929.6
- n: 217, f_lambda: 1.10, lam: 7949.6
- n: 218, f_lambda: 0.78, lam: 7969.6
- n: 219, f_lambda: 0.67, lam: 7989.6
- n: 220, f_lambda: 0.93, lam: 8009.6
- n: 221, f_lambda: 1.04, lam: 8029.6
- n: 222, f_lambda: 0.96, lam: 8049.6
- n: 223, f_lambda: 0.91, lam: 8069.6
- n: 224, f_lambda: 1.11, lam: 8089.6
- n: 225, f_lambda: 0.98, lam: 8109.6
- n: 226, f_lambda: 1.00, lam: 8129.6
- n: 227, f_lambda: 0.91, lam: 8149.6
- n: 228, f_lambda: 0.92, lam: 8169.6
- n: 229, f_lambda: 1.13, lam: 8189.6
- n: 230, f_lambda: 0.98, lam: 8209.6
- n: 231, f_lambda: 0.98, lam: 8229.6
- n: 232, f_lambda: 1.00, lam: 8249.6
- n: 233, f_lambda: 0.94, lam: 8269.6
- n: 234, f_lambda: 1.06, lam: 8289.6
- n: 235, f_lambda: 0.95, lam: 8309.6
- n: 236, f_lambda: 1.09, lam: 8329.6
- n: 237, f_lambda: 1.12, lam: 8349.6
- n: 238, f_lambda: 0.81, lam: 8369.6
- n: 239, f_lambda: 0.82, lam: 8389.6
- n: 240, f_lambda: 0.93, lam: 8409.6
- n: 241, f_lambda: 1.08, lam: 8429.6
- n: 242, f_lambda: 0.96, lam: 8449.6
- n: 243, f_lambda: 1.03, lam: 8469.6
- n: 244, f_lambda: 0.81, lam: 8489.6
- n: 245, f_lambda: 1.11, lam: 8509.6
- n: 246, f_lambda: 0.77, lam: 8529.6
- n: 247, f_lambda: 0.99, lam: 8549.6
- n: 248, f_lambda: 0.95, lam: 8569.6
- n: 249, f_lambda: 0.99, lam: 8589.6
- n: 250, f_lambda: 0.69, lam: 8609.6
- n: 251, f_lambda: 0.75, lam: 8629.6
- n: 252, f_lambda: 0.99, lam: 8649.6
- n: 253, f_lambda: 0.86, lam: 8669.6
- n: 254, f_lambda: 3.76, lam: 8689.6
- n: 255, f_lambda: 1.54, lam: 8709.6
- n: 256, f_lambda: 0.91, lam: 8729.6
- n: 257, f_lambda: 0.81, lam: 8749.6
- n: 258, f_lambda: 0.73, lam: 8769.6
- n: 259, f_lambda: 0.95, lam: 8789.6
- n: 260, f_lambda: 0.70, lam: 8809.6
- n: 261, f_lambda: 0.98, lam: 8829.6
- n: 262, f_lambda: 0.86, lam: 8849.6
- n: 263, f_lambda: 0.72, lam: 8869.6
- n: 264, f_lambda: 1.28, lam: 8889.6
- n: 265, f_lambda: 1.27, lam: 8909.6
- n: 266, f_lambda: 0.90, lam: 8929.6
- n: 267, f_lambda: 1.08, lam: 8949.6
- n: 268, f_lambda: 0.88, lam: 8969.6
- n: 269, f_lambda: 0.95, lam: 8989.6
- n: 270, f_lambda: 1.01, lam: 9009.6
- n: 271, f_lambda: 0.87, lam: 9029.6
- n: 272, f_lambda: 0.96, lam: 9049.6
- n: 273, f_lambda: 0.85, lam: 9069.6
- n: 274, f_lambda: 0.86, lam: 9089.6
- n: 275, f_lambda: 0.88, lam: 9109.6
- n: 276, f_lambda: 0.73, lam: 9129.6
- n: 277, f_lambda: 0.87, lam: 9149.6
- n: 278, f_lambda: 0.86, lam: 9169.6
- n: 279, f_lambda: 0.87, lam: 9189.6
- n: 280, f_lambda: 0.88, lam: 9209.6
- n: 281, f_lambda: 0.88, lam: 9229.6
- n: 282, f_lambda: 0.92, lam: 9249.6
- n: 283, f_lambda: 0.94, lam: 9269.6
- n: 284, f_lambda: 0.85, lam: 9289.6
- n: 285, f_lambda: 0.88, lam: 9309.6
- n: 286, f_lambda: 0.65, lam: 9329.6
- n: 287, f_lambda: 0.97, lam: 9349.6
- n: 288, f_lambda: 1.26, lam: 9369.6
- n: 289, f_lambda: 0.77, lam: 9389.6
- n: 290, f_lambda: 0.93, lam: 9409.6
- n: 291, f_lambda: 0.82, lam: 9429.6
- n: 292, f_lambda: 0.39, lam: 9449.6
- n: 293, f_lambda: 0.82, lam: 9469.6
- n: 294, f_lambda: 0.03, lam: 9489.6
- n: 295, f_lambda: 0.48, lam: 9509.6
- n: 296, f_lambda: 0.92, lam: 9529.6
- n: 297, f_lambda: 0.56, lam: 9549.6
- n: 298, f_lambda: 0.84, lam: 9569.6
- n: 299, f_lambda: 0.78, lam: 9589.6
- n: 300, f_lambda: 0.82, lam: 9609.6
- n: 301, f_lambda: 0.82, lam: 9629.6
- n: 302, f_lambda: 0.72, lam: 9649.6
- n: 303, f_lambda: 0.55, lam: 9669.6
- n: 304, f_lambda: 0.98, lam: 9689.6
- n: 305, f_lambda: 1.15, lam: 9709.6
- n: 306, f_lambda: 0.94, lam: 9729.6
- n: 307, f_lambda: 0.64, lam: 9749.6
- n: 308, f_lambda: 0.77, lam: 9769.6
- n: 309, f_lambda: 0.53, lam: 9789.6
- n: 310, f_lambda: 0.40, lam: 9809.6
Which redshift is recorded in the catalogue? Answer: 0.32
